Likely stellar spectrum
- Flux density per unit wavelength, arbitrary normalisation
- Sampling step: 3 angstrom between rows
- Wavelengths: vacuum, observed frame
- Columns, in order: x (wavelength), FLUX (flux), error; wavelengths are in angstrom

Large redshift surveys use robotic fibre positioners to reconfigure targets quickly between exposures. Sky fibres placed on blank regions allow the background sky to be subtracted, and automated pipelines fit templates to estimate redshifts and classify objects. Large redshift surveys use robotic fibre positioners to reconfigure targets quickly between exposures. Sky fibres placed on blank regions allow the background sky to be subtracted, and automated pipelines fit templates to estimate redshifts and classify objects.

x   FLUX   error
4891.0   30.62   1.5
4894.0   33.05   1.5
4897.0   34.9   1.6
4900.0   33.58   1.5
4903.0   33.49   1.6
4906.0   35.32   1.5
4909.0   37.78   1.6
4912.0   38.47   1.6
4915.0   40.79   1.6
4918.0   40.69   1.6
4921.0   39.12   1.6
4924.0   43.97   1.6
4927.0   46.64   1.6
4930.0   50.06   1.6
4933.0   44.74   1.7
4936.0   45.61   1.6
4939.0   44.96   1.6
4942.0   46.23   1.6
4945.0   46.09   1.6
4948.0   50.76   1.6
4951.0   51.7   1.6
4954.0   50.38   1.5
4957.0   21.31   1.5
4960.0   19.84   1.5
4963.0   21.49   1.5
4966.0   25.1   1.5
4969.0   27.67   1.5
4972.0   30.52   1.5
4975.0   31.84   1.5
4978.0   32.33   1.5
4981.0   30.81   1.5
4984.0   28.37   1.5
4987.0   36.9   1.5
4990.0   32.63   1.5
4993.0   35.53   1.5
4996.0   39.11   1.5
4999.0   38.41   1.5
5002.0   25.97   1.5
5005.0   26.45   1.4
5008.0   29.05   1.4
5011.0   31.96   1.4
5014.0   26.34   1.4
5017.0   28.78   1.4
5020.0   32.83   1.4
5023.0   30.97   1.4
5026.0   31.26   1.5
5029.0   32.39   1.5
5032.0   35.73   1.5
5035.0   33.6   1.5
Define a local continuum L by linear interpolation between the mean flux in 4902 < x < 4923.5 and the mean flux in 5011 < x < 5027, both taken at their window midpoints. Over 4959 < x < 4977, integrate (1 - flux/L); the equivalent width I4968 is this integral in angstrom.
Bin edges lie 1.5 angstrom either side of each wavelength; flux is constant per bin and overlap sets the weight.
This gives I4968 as 4.0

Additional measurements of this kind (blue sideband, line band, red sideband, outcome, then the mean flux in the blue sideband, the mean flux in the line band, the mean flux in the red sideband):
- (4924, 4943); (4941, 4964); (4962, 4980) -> -0.51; 46.2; 38.7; 28.4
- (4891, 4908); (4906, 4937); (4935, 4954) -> -1.25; 33.9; 42.4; 47.8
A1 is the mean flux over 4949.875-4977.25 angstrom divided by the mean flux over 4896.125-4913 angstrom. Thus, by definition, 0.87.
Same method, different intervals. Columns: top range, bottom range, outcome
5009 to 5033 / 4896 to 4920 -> 0.84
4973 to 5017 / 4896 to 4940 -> 0.78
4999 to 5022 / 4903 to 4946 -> 0.69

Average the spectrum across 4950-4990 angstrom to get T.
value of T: 31.2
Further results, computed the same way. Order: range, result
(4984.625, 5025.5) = 31.8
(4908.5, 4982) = 38.4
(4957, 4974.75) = 25.1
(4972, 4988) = 31.8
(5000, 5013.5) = 28.6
